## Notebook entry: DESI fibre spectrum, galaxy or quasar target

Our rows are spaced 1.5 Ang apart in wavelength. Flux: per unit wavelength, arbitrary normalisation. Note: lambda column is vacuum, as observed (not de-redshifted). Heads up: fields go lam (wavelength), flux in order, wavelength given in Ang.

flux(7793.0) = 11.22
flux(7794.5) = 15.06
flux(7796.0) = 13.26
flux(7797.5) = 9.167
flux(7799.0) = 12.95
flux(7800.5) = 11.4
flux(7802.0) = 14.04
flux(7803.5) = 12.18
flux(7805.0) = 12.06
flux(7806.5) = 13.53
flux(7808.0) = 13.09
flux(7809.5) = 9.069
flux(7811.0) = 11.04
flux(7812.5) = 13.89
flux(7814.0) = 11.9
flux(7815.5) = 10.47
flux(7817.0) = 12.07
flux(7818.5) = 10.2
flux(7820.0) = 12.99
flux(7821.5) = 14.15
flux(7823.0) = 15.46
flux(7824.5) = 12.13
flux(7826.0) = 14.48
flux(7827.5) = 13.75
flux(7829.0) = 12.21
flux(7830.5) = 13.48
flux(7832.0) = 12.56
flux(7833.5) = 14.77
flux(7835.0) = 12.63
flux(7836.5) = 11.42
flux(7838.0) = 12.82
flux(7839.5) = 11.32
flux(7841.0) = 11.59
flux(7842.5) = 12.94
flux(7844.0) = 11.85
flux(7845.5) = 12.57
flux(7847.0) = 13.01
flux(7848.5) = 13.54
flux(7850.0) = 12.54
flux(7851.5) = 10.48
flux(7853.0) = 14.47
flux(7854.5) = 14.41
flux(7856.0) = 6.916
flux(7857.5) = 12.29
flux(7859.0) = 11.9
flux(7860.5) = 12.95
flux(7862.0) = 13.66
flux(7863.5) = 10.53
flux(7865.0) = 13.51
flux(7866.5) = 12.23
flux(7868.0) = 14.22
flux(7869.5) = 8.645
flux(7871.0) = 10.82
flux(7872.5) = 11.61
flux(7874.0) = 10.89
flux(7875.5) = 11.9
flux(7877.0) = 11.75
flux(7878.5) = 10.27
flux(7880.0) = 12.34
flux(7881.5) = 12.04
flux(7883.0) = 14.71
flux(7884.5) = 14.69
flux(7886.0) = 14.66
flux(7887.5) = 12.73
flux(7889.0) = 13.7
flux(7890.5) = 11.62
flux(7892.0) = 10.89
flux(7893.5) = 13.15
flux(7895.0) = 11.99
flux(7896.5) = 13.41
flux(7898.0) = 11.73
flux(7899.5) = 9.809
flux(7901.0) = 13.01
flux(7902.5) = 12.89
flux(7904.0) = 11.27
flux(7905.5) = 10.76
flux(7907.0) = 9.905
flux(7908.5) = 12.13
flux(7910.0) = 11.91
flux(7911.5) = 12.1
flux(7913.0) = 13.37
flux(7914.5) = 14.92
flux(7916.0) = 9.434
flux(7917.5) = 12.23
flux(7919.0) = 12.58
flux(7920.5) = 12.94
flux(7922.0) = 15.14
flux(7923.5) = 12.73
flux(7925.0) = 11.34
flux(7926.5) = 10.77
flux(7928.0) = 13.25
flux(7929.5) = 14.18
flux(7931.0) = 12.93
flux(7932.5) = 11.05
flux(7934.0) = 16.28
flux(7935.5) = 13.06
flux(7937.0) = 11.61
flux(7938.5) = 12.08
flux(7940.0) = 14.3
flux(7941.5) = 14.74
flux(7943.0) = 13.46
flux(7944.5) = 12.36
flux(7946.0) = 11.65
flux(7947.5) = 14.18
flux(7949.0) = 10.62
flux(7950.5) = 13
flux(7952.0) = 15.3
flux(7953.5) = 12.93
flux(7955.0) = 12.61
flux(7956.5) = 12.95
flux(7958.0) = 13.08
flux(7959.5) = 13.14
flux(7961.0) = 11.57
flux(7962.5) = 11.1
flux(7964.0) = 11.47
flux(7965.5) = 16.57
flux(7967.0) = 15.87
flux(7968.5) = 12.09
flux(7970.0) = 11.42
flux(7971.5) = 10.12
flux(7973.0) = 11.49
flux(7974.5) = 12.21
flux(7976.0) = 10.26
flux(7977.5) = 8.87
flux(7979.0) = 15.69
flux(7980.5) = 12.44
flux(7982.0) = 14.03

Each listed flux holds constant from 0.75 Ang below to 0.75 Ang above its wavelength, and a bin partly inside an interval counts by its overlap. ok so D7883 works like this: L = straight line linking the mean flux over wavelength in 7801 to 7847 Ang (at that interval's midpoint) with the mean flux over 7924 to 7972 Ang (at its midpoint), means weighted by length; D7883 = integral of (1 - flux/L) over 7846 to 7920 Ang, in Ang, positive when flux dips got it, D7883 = 3.0 Ang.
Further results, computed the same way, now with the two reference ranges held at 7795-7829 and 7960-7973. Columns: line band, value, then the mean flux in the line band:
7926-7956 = -1.4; 13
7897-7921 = 1.0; 11.9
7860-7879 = 1.0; 11.8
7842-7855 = -0.4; 12.8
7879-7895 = -0.6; 13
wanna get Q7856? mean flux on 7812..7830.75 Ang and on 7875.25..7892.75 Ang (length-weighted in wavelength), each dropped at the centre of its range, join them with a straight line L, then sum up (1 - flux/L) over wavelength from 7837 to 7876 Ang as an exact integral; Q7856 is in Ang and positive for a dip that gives 2.02 Ang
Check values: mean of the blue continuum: 12.8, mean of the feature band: 12.1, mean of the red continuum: 12.6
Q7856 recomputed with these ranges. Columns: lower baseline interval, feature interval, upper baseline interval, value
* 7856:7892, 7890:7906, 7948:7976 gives 0.5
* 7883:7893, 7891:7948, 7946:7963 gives 2.0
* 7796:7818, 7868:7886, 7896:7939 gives 0.3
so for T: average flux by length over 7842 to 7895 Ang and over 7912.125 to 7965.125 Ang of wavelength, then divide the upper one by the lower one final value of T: 1.04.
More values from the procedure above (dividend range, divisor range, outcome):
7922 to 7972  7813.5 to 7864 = 1.03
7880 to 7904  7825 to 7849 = 0.99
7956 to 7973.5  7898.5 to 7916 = 1.06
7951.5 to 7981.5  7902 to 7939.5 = 1.01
